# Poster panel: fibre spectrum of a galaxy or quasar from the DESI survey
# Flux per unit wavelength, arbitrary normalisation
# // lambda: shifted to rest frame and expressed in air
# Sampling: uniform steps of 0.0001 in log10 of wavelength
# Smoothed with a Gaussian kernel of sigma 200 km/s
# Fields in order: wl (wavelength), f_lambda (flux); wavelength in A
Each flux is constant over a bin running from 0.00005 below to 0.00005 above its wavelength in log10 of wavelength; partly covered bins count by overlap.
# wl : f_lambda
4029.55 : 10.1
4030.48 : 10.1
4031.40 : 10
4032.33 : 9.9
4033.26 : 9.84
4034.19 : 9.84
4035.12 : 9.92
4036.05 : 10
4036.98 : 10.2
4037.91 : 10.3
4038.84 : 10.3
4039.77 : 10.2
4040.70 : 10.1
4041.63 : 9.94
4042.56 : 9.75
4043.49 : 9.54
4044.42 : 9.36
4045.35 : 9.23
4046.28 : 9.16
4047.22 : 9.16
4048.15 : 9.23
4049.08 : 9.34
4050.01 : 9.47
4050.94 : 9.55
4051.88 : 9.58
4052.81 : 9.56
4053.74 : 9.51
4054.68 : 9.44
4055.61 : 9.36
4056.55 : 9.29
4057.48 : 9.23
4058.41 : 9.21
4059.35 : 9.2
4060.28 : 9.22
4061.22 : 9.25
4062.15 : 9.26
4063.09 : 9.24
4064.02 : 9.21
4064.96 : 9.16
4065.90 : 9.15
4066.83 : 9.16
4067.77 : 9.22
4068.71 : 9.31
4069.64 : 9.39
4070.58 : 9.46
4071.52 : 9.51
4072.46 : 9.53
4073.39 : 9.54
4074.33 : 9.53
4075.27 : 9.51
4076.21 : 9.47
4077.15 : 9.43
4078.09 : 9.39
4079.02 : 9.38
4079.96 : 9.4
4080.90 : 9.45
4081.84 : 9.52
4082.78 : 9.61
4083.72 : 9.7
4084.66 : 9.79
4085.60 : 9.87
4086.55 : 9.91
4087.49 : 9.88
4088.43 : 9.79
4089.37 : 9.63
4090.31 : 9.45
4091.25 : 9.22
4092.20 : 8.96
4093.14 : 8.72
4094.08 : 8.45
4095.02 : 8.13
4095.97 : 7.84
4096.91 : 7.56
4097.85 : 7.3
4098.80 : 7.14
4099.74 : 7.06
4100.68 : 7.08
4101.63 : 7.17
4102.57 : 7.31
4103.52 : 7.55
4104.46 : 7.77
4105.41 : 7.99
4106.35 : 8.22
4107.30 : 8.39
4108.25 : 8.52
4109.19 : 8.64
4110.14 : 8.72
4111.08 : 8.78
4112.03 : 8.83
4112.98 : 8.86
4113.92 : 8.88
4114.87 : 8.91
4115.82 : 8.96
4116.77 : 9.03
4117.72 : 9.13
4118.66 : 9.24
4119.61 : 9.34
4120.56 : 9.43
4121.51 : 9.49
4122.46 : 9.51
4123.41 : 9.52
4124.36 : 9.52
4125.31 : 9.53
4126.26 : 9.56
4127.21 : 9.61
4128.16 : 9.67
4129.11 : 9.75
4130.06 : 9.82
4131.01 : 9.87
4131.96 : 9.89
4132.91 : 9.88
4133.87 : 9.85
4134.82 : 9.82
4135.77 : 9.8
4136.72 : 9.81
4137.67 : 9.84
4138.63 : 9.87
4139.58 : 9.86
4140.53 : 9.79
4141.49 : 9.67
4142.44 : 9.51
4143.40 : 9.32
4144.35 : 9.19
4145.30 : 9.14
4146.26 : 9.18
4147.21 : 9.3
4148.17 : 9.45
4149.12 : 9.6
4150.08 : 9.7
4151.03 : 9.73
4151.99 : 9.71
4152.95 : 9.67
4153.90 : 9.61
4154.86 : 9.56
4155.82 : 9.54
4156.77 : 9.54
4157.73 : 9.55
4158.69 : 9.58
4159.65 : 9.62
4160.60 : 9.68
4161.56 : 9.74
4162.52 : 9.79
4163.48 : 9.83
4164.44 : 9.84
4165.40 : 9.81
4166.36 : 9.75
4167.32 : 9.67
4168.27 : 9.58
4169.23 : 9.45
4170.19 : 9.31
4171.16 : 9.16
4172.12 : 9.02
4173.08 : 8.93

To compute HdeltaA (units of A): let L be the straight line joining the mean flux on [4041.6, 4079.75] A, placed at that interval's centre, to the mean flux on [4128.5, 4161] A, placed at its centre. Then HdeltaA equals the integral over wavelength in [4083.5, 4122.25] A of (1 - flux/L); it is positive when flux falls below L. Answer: 3.49 A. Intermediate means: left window 9.37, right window 9.64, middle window 8.65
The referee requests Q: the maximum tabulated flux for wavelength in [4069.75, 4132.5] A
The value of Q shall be 9.91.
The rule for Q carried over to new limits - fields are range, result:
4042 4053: 9.75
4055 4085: 9.79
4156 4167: 9.84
